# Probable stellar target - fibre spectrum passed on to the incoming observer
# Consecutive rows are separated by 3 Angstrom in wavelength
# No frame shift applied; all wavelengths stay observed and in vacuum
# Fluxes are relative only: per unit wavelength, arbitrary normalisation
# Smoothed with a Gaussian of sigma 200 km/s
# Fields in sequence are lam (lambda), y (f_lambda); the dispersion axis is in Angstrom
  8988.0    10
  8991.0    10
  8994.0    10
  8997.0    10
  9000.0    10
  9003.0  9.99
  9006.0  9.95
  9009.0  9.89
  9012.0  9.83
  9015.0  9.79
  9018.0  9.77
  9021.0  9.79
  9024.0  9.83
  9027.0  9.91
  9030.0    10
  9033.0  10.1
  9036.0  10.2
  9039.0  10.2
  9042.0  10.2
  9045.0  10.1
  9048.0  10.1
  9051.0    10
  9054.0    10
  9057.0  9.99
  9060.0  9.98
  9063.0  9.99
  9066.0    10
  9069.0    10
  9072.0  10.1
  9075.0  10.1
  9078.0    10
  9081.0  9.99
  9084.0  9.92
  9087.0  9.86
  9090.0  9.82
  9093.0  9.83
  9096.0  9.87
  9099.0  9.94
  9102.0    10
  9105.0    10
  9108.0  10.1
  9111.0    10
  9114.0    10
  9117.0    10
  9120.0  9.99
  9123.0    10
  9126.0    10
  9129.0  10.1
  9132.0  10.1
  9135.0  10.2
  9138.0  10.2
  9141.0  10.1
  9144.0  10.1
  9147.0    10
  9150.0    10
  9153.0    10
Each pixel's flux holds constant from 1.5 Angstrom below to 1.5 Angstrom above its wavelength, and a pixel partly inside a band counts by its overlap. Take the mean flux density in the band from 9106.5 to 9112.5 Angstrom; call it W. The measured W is 10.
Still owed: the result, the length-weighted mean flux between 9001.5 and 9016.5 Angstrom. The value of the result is 9.89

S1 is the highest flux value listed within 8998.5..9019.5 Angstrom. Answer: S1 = 10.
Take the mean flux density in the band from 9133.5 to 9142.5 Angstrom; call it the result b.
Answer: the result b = 10.2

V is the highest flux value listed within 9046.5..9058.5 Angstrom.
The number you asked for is 10.1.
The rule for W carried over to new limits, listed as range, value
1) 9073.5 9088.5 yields 9.97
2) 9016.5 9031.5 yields 9.86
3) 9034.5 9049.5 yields 10.2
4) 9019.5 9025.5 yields 9.81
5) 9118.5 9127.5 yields 10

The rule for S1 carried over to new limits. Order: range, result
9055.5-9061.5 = 9.99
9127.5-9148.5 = 10.2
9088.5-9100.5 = 9.94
